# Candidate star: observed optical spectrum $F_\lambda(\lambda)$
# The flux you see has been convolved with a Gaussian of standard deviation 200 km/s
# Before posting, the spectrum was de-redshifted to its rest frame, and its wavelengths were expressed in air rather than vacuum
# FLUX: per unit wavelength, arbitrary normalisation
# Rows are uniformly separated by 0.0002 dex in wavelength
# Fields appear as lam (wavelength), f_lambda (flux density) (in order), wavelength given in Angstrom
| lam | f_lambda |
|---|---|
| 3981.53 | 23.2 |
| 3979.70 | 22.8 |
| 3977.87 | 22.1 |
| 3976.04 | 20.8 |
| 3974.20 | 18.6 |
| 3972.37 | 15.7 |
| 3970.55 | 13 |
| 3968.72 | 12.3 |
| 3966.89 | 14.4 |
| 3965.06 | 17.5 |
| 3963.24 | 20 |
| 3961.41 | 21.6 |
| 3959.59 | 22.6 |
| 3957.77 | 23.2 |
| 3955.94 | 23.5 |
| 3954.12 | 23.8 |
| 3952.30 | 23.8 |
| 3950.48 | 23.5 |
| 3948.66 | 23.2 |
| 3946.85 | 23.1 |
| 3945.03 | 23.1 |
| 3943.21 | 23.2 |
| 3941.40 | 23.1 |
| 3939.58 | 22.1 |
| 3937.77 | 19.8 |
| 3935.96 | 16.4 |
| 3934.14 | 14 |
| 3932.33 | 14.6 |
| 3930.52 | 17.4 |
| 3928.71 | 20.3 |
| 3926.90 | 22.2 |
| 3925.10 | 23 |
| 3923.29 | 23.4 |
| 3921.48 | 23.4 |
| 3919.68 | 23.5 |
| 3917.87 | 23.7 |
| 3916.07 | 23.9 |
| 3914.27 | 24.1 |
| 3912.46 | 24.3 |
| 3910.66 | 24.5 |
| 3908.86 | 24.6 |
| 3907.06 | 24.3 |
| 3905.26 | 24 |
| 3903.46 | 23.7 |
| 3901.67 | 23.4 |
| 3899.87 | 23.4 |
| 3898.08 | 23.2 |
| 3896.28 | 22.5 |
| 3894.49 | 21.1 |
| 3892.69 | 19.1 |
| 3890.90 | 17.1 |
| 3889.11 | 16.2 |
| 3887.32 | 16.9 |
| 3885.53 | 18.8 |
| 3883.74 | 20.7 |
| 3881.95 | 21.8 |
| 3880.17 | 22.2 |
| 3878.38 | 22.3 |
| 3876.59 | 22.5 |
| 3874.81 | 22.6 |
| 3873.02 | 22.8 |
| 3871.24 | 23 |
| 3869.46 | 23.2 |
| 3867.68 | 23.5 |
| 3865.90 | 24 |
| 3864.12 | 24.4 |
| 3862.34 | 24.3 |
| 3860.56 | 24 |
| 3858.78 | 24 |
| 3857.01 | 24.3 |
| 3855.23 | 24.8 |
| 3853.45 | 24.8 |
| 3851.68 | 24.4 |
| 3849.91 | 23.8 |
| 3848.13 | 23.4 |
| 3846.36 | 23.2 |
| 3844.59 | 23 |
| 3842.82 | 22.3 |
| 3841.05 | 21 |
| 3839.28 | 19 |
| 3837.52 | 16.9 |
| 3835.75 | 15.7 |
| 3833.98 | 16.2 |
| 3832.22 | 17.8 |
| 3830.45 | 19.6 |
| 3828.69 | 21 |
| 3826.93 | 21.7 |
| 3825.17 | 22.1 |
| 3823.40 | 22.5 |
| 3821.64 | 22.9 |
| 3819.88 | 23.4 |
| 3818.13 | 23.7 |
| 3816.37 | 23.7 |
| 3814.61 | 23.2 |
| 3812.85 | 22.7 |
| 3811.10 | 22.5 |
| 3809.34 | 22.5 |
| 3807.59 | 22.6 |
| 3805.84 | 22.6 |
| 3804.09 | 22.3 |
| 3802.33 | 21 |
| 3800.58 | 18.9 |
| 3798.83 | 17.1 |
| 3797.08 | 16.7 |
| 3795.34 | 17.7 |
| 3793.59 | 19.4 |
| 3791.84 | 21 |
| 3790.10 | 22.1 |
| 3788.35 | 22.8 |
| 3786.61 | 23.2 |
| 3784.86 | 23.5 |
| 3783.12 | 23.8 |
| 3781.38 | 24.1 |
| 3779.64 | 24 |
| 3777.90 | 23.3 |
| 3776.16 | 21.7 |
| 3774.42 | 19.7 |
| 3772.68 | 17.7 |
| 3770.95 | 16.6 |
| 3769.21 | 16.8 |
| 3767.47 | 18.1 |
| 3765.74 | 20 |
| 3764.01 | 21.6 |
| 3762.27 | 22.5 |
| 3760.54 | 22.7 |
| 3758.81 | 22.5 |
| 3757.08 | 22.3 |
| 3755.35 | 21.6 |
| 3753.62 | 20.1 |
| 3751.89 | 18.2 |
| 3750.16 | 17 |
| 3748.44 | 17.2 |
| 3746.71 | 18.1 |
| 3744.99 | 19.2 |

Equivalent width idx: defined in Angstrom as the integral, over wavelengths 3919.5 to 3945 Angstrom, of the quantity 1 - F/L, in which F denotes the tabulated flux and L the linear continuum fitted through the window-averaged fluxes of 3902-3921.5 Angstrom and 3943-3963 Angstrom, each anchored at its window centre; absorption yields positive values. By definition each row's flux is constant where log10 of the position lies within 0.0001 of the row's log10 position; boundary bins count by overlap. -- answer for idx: 3.3 Angstrom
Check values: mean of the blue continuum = 24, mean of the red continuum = 23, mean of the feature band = 20.5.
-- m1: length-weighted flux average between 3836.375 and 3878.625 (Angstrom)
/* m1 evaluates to 22.9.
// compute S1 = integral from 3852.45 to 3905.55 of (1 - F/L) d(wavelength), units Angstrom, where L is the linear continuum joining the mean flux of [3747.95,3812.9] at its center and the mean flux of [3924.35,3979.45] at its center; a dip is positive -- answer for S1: -4.9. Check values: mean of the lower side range 20.8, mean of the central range 22.3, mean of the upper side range 20.1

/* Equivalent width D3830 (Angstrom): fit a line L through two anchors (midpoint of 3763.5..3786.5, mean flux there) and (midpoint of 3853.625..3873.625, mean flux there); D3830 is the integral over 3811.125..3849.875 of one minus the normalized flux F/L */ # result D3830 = 2.5 Angstrom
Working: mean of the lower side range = 20.9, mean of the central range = 21.3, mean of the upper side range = 23.9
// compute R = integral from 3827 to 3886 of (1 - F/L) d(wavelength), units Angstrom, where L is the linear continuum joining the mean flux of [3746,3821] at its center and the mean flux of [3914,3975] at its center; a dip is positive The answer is -3.4 Angstrom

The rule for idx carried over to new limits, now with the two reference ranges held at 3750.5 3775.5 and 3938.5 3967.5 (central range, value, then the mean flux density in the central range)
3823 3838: 1.06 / 19.2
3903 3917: -1.70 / 24.2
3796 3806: 0.43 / 19.5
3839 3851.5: -0.99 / 22.5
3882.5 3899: 1.39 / 19.6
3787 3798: 0.11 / 20.1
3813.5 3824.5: -1.40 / 23.2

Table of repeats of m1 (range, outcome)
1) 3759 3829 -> 21.4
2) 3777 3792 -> 23.2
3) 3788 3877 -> 21.9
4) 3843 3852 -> 23.4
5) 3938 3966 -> 22.4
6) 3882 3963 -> 21.7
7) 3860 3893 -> 21.6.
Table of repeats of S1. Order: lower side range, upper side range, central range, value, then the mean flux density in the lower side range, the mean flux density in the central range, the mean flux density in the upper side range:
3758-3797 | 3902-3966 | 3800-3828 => -1.5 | 21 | 22.4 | 22.1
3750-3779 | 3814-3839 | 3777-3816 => -2.4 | 20.2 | 21.7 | 20.7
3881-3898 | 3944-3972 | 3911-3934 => -2.1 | 19.6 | 21.8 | 20.5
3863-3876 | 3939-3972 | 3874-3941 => 2.6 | 23.4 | 21.4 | 20.8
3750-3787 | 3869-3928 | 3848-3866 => -2.0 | 21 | 24.2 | 22.3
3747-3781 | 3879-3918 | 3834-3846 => 0.9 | 20.2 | 19.6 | 22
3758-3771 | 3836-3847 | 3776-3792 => -2.1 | 20.3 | 23.1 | 20.6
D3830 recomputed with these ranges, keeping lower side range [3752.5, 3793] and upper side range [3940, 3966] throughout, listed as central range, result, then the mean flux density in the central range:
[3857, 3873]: -1.3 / 23.8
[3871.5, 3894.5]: 1.8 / 20.4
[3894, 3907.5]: -0.6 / 23.2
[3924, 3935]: 1.8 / 18.7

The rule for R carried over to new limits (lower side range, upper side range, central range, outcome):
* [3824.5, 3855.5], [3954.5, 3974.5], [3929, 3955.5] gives -2.61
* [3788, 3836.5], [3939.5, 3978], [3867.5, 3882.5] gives -1.35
